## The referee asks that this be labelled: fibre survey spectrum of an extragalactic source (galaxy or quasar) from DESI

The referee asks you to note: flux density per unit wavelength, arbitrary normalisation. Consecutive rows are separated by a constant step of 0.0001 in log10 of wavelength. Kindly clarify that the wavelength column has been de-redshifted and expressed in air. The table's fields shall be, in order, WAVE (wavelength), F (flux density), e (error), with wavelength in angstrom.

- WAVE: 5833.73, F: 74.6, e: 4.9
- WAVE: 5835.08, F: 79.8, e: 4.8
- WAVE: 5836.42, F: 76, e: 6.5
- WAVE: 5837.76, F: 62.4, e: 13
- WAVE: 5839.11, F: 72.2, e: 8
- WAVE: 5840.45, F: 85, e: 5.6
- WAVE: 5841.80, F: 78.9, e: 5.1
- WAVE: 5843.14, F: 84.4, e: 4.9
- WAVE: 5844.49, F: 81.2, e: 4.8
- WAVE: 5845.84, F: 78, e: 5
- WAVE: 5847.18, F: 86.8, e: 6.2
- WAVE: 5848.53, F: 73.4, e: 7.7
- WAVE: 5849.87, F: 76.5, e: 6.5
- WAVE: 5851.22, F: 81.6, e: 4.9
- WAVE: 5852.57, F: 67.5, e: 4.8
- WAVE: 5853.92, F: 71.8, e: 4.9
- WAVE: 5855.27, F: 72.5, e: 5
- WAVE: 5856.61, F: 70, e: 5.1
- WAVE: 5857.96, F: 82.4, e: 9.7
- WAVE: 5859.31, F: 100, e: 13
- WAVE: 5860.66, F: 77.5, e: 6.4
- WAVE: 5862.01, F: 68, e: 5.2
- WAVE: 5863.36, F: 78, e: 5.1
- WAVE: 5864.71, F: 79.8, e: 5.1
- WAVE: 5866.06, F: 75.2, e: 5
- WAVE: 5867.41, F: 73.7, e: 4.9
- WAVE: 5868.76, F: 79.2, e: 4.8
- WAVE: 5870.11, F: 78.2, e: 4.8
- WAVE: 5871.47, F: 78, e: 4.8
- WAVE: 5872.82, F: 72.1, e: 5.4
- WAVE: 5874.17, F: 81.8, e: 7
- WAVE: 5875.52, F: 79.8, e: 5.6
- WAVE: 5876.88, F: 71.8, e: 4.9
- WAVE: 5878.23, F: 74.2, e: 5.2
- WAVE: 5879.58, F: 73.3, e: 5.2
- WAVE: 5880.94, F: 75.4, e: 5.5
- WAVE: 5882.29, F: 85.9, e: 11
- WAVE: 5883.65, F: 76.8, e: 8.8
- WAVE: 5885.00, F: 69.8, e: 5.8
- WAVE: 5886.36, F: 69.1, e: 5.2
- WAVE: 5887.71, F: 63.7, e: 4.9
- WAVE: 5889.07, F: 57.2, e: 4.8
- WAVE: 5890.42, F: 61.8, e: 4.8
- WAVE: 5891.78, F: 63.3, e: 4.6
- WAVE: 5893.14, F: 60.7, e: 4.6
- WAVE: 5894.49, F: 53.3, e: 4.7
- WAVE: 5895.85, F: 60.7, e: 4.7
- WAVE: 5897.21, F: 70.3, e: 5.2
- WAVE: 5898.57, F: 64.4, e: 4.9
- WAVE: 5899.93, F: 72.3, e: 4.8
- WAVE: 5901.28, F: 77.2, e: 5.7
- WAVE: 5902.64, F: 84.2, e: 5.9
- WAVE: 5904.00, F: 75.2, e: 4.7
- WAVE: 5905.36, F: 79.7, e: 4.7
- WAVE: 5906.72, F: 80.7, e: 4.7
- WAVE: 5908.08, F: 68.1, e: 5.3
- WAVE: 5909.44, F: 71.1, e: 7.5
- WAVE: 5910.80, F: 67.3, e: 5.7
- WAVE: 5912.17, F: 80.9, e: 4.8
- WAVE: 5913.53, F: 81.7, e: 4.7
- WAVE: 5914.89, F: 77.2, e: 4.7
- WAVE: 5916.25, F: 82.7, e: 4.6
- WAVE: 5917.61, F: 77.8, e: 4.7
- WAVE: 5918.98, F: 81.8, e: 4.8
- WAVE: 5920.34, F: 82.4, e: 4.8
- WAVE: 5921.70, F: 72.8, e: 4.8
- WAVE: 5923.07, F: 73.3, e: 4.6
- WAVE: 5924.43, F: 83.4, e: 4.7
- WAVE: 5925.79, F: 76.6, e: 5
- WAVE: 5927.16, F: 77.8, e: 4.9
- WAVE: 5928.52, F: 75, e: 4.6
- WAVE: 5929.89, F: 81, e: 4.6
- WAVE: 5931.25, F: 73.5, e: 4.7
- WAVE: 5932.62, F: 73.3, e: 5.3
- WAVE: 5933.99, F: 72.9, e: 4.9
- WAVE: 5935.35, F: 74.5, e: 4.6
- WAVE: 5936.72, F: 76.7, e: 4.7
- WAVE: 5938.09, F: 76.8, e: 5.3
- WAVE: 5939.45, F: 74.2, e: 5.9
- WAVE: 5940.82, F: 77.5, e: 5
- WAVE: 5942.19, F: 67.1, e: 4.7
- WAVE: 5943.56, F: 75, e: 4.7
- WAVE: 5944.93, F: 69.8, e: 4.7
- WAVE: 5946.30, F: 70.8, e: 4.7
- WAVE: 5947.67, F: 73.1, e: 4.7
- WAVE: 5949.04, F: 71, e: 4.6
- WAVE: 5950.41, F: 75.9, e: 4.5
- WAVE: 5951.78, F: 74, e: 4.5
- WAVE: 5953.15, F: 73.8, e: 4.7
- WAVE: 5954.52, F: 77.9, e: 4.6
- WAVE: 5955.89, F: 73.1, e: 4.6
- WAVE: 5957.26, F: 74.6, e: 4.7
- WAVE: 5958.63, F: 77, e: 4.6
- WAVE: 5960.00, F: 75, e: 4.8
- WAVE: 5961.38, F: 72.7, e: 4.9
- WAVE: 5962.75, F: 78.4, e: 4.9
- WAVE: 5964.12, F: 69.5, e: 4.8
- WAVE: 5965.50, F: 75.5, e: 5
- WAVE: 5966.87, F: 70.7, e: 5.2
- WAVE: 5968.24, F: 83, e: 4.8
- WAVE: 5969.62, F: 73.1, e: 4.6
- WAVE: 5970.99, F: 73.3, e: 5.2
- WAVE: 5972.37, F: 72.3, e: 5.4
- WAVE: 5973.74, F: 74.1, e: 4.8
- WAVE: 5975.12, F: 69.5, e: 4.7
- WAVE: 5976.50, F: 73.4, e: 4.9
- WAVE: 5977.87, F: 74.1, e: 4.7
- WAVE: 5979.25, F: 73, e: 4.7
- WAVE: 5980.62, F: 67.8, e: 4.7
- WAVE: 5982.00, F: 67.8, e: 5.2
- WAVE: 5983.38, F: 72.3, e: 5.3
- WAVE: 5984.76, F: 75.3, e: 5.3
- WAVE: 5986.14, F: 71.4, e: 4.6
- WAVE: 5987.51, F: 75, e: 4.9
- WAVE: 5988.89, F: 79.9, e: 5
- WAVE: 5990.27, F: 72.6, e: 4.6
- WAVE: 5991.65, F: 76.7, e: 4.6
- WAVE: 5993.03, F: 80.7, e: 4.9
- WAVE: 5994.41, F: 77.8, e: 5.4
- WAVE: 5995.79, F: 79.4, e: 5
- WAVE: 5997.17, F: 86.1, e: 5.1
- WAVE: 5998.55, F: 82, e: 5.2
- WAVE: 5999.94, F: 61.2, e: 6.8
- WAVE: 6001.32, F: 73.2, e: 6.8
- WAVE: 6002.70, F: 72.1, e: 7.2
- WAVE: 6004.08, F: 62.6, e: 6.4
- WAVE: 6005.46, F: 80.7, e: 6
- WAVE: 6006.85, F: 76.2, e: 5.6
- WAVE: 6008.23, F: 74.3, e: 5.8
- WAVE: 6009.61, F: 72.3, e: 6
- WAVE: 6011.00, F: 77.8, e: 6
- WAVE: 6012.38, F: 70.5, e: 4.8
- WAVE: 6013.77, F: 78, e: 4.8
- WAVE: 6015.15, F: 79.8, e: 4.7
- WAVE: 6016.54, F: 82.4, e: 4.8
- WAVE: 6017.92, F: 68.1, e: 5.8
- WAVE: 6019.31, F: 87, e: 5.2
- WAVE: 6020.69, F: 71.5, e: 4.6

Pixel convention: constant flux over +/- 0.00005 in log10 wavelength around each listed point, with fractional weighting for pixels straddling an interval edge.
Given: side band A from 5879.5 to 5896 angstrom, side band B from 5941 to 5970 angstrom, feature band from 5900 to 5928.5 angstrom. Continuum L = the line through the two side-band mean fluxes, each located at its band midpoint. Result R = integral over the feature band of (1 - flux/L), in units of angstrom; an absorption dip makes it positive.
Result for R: -3.2 angstrom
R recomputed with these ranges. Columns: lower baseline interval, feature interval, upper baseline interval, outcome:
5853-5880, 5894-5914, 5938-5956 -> 0.72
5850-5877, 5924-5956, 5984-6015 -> 0.56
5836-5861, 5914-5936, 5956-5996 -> -0.47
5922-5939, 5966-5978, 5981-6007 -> 0.24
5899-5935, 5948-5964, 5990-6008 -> 0.33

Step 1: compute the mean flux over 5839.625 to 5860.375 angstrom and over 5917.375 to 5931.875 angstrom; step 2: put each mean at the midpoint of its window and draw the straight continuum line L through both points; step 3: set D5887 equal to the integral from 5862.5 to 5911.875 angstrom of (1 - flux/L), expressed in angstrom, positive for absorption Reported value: 3.9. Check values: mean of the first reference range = 79.3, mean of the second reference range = 77.8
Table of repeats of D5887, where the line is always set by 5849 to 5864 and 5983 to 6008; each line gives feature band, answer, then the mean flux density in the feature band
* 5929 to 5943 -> 0.2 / 74.7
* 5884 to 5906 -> 2.5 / 67.8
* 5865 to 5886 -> 0.1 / 76.3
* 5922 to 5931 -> -0.2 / 77.4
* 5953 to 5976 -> 0.4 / 74.3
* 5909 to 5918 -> -0.1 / 77.1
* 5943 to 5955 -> 0.4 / 73.4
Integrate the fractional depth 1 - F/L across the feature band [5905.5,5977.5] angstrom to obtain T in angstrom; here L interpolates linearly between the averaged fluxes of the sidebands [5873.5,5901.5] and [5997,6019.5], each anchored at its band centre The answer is -3.2 angstrom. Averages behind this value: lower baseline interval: 69.5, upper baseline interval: 75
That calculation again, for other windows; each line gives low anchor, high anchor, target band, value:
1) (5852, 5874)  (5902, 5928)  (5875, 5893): 1.52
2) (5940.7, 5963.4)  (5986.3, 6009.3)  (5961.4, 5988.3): 0.55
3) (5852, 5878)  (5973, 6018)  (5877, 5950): 2.47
